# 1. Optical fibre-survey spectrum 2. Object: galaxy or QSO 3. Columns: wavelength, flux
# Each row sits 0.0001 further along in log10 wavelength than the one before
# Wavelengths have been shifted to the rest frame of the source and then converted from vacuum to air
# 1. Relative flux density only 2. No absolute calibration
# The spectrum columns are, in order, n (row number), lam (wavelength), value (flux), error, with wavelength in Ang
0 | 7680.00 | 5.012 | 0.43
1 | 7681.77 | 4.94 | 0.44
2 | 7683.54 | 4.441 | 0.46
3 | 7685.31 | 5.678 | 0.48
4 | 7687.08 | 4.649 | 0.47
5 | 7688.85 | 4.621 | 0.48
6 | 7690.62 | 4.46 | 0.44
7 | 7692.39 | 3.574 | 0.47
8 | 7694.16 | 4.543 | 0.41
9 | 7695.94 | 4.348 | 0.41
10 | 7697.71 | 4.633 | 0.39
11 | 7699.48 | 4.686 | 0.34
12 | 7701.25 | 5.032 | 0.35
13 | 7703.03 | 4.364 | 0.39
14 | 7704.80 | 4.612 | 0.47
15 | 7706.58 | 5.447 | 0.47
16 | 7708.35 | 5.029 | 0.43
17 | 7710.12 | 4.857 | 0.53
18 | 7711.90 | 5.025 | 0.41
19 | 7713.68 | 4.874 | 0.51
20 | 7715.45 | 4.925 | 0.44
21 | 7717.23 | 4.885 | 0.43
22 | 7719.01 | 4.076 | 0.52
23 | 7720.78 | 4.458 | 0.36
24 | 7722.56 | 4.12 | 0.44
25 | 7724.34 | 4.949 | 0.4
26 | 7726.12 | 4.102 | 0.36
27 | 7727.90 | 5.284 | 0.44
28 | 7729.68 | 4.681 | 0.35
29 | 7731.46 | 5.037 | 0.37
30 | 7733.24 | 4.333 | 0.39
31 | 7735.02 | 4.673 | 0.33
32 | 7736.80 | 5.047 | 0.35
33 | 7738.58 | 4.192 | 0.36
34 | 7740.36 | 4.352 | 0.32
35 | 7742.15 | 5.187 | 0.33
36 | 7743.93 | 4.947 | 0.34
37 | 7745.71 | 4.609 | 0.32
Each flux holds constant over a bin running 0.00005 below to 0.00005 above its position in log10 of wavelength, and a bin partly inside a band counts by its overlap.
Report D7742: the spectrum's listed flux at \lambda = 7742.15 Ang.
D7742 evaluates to 5.187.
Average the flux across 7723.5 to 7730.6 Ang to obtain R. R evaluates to 4.75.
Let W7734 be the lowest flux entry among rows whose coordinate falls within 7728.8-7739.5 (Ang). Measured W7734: 4.192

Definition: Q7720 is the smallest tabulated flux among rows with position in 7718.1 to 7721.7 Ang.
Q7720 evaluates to 4.076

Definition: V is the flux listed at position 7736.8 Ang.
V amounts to 5.047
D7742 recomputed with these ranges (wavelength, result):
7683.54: 4.441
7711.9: 5.025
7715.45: 4.925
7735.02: 4.673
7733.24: 4.333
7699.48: 4.686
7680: 5.012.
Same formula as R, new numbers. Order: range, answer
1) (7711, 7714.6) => 4.95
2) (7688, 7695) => 4.3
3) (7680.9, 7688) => 4.92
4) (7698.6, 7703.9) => 4.69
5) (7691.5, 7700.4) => 4.36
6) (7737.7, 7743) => 4.57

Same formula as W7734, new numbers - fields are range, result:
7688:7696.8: 3.574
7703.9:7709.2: 4.612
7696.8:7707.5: 4.364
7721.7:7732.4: 4.102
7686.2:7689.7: 4.621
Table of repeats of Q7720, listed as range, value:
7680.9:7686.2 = 4.441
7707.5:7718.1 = 4.857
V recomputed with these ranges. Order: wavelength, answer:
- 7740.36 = 4.352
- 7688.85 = 4.621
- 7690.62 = 4.46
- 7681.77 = 4.94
